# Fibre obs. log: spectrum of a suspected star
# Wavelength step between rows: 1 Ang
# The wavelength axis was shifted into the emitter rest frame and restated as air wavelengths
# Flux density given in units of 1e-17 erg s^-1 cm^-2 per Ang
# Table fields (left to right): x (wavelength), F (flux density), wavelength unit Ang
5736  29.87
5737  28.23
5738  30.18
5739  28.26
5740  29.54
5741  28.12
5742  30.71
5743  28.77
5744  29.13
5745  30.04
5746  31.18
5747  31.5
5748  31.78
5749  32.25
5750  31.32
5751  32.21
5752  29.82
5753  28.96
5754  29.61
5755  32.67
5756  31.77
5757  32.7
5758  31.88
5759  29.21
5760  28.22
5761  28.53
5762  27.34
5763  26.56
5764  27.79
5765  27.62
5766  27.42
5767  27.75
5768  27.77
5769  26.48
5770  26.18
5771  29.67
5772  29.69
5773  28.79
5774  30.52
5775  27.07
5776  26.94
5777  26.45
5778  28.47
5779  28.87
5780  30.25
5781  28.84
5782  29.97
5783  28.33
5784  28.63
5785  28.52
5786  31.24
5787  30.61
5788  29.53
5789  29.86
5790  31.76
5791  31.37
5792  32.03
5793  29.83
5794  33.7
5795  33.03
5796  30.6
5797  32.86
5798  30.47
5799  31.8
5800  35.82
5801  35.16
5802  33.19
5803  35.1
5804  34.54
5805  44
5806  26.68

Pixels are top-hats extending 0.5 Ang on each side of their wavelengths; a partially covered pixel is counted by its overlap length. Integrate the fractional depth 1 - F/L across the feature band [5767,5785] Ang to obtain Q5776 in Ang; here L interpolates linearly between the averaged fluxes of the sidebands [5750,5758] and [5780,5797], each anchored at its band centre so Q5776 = 1.4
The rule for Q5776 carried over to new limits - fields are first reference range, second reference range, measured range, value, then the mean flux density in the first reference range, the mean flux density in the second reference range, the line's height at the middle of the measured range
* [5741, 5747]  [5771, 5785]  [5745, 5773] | -0.13 Ang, 29.9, 28.7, 29.4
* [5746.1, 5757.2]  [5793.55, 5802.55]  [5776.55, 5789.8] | 1.29 Ang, 31.3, 33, 32.4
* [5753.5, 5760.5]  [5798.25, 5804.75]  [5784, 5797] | 1.01 Ang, 30.9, 34.5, 33.6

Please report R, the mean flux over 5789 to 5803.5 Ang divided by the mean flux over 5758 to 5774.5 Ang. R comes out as 1.15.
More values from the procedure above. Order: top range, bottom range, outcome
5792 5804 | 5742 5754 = 1.08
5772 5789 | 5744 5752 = 0.93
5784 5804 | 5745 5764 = 1.05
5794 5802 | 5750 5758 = 1.06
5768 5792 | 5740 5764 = 0.97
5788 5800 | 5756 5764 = 1.08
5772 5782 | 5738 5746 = 0.97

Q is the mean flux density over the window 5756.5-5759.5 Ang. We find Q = 31.3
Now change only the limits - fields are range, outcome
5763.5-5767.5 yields 27.6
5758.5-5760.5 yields 28.7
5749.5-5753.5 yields 30.6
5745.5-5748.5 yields 31.5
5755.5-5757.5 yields 32.2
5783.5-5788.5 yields 29.7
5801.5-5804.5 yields 34.3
